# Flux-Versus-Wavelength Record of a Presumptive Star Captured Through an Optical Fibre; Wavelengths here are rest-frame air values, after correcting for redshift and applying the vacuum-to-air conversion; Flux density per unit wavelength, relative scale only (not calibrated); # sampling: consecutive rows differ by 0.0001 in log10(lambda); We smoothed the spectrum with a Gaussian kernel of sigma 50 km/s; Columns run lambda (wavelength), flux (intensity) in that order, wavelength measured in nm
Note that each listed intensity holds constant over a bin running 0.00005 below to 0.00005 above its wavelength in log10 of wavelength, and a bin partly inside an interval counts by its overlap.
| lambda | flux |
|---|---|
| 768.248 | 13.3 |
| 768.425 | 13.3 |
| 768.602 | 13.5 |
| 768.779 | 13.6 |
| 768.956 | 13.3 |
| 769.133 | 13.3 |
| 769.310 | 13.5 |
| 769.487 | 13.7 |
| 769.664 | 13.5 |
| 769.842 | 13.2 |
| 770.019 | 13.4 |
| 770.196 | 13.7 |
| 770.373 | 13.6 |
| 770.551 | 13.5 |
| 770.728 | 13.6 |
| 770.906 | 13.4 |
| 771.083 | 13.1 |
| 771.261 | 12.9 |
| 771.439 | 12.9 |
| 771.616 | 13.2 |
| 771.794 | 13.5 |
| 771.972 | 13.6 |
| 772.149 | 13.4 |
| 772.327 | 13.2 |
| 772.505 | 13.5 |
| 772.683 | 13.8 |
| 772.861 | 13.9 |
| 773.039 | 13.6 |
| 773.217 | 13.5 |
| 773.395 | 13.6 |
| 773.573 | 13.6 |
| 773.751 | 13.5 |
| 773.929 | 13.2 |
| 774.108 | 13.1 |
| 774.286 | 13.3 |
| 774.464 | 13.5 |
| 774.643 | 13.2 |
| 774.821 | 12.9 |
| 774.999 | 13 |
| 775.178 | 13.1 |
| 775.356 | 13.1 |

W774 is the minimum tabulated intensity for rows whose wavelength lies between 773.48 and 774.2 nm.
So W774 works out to 13.1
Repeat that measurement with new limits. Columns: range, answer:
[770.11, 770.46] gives 13.6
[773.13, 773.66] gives 13.5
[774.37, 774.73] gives 13.2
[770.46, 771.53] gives 12.9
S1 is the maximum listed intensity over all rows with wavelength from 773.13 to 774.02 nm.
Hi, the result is 13.6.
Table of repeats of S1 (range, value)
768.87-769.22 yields 13.3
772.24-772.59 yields 13.5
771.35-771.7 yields 13.2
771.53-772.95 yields 13.9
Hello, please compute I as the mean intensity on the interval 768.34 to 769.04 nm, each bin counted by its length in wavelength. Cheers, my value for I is 13.4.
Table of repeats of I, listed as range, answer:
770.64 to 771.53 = 13.2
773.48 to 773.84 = 13.6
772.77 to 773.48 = 13.7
